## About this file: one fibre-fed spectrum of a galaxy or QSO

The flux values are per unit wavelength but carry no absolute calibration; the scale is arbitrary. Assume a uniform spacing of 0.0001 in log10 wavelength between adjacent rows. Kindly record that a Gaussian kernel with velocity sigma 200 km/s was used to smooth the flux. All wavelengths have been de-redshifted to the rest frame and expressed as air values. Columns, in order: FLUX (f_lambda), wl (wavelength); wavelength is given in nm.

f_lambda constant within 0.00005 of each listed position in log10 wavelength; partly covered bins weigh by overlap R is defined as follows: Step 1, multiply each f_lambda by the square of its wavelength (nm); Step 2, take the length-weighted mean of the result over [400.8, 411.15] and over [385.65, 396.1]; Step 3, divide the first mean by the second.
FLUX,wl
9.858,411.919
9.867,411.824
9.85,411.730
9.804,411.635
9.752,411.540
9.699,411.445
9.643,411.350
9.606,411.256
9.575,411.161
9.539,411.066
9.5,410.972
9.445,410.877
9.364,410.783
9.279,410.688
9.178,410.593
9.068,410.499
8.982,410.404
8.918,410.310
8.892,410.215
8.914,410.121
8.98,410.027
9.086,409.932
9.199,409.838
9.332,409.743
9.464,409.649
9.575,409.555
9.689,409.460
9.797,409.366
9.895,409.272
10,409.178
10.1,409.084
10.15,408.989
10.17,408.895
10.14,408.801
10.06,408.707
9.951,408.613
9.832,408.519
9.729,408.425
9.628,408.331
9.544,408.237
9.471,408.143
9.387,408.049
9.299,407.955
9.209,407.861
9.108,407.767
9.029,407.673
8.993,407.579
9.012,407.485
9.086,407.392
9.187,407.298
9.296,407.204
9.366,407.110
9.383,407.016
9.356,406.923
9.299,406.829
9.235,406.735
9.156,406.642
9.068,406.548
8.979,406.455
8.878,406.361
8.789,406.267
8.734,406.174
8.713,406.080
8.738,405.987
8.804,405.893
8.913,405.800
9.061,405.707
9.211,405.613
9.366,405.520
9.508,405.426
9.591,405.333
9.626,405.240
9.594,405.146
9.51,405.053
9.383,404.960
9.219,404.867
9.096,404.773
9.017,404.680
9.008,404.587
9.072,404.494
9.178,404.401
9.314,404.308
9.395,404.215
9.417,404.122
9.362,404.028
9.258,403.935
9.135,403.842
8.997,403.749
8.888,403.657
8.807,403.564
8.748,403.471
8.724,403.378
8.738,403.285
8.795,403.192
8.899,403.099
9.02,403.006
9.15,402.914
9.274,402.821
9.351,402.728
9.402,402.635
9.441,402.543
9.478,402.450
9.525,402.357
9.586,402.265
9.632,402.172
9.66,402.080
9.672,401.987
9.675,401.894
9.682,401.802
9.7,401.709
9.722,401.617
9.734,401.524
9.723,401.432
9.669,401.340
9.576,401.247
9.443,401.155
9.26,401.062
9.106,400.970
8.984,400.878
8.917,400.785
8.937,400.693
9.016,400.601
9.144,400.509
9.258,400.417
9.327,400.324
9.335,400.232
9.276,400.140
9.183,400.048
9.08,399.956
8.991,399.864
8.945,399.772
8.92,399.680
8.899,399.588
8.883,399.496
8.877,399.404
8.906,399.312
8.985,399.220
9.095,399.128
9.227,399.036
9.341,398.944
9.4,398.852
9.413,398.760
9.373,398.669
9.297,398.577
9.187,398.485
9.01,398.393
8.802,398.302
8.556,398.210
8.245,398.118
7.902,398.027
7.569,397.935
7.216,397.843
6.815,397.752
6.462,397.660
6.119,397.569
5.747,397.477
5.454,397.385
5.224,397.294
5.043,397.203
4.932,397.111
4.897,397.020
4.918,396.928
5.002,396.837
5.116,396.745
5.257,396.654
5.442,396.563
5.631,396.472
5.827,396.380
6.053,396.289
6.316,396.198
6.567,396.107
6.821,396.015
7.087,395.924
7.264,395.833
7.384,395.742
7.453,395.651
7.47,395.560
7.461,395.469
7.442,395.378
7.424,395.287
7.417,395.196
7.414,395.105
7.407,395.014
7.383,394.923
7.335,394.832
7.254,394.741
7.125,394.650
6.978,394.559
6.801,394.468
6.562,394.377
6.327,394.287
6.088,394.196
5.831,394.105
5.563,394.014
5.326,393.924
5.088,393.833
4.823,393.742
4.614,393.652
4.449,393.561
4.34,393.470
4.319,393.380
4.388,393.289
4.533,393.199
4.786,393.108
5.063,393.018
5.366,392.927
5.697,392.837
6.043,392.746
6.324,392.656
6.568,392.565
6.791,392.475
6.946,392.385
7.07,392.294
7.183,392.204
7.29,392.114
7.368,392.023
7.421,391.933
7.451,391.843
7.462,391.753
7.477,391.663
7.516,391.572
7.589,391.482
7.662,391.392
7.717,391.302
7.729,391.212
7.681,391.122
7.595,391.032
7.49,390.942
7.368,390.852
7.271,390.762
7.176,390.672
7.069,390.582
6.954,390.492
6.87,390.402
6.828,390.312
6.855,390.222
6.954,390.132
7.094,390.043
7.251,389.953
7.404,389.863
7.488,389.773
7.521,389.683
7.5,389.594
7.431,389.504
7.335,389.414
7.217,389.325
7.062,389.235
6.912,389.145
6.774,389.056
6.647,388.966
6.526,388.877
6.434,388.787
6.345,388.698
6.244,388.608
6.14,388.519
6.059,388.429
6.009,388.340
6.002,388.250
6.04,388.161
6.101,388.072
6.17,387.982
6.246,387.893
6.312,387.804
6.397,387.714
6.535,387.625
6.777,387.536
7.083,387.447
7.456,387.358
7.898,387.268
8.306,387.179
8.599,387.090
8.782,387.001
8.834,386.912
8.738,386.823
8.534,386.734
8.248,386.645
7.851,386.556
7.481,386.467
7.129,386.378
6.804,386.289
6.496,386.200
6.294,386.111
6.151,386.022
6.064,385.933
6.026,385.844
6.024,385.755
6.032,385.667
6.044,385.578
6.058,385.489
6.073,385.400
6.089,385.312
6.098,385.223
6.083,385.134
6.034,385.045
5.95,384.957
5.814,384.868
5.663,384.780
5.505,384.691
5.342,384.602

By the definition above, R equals 1.48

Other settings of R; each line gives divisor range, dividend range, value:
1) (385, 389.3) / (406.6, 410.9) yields 1.55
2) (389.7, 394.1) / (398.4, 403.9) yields 1.48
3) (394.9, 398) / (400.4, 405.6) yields 1.50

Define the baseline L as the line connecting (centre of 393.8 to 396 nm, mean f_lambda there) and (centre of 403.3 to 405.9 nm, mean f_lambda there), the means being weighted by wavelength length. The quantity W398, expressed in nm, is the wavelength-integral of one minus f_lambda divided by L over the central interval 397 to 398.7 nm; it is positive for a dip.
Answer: 0.10 nm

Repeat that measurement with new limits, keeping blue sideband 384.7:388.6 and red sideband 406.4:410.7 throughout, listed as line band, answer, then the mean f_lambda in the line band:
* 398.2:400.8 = -0.25 nm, 9.1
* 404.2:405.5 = -0.05 nm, 9.32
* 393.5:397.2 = 0.72 nm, 6.26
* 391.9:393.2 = 0.19 nm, 6.34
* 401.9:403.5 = -0.11 nm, 9.25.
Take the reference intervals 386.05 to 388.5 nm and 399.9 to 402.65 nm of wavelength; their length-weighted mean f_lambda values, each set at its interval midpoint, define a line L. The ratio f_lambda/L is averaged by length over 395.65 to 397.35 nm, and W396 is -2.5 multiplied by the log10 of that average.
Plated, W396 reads 0.42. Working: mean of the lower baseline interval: 7.14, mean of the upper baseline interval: 9.41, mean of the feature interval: 5.87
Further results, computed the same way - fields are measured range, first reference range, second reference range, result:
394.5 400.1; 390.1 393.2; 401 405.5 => 0.10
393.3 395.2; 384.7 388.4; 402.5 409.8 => 0.27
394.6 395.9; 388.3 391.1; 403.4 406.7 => 0.05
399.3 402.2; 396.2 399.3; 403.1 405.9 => -0.16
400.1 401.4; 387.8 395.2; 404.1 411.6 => -0.14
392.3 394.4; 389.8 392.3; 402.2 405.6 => 0.36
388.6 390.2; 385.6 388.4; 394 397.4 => -0.03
